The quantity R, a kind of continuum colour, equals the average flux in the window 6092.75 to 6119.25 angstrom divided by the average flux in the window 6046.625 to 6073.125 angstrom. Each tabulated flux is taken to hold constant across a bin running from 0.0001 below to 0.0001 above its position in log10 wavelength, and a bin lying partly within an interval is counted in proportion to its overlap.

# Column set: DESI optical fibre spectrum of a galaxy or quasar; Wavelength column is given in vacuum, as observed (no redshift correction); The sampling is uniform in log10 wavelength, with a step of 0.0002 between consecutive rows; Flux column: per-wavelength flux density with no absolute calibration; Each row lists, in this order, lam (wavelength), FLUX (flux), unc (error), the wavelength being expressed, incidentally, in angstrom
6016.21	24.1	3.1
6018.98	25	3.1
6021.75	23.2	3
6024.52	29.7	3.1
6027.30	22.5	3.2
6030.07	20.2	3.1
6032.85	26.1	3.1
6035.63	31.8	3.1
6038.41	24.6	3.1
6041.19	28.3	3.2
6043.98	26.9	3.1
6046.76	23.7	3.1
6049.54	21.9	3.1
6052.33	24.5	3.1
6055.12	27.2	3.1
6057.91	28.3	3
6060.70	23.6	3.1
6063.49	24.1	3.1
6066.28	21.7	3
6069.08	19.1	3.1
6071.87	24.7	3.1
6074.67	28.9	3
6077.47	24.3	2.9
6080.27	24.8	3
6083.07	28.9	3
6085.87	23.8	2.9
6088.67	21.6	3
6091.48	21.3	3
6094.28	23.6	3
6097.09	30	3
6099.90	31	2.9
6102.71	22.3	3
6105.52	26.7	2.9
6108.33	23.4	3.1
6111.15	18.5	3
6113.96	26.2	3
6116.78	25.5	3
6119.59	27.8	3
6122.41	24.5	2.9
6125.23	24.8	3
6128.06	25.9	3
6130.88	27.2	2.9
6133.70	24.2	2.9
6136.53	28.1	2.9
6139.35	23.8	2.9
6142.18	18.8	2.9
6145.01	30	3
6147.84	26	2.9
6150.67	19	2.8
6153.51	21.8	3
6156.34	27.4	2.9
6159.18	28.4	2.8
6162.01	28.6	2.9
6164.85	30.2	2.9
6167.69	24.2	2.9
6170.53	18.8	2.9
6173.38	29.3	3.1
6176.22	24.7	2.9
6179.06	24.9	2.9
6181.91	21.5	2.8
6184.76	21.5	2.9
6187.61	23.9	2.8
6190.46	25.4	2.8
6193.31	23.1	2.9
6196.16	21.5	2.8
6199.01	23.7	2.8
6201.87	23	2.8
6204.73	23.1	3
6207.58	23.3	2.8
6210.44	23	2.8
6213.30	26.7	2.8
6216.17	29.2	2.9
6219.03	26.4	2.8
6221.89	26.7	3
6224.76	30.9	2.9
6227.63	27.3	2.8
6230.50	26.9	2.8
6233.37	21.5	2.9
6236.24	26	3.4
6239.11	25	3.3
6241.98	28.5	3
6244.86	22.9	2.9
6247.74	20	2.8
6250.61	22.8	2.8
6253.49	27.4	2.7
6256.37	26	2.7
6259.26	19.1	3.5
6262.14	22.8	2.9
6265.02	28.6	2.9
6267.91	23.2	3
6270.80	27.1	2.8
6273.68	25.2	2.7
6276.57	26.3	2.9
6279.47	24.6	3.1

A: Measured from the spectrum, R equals 1.1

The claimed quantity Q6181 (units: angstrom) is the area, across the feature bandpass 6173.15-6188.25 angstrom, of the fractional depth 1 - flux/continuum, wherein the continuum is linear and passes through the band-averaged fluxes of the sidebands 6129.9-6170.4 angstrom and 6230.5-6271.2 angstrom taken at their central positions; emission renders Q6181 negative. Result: 0.7 angstrom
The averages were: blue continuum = 25.3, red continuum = 24.4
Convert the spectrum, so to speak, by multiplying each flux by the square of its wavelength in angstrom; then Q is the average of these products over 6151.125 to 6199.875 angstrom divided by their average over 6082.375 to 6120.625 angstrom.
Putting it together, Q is 1.01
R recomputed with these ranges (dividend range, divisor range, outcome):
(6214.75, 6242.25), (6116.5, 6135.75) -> 1.04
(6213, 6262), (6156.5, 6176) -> 0.96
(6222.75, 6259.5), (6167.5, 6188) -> 1.07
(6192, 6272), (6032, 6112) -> 0.99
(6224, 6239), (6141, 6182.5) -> 1.05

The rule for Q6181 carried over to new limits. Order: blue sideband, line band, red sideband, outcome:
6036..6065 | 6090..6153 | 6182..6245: 1.0 angstrom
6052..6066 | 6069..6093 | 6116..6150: 0.9 angstrom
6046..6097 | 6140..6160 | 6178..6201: -0.7 angstrom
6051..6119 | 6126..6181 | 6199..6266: -0.9 angstrom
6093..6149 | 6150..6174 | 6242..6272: -0.3 angstrom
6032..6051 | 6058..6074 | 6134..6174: 1.6 angstrom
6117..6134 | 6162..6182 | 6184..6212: -0.9 angstrom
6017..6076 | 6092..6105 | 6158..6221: -0.7 angstrom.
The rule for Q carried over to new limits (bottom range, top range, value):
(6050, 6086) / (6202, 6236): 1.09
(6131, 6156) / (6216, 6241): 1.12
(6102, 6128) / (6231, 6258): 1.04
